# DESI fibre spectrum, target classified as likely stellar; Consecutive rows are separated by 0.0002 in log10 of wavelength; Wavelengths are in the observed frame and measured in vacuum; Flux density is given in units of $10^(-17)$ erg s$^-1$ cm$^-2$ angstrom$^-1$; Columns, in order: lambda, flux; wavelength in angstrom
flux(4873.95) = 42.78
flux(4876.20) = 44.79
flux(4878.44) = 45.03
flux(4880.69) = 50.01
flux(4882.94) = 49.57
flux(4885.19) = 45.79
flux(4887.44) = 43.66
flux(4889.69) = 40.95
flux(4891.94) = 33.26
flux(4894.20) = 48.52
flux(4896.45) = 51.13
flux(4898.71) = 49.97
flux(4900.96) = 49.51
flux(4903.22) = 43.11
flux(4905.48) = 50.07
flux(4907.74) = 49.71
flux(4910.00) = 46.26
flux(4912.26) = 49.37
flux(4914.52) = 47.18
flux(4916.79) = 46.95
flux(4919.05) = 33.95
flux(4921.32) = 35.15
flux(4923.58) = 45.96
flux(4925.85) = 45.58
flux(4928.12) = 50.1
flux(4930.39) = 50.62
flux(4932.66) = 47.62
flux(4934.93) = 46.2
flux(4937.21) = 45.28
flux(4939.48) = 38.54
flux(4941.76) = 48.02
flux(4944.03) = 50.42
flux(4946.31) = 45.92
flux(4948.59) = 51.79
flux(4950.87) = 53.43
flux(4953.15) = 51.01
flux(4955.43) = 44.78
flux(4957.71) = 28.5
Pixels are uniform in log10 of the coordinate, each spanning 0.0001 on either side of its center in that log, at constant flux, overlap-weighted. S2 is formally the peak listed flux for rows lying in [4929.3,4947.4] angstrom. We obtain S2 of 50.62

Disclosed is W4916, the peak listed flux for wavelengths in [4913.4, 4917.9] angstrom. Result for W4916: 47.18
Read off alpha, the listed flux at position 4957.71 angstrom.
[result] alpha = 28.5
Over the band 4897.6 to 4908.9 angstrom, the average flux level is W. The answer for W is 48.5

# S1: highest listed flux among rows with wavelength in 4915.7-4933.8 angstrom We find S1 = 50.62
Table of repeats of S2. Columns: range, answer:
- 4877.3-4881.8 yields 50.01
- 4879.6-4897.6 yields 51.13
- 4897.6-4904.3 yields 49.97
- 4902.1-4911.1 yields 50.07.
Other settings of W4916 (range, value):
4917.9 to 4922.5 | 35.15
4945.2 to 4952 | 53.43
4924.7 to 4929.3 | 50.1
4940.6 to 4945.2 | 50.42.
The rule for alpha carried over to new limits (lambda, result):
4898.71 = 49.97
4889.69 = 40.95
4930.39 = 50.62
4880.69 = 50.01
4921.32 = 35.15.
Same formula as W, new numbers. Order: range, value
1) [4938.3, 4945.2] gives 45.7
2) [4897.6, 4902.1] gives 49.8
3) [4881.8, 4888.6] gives 46.3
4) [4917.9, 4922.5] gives 34.8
